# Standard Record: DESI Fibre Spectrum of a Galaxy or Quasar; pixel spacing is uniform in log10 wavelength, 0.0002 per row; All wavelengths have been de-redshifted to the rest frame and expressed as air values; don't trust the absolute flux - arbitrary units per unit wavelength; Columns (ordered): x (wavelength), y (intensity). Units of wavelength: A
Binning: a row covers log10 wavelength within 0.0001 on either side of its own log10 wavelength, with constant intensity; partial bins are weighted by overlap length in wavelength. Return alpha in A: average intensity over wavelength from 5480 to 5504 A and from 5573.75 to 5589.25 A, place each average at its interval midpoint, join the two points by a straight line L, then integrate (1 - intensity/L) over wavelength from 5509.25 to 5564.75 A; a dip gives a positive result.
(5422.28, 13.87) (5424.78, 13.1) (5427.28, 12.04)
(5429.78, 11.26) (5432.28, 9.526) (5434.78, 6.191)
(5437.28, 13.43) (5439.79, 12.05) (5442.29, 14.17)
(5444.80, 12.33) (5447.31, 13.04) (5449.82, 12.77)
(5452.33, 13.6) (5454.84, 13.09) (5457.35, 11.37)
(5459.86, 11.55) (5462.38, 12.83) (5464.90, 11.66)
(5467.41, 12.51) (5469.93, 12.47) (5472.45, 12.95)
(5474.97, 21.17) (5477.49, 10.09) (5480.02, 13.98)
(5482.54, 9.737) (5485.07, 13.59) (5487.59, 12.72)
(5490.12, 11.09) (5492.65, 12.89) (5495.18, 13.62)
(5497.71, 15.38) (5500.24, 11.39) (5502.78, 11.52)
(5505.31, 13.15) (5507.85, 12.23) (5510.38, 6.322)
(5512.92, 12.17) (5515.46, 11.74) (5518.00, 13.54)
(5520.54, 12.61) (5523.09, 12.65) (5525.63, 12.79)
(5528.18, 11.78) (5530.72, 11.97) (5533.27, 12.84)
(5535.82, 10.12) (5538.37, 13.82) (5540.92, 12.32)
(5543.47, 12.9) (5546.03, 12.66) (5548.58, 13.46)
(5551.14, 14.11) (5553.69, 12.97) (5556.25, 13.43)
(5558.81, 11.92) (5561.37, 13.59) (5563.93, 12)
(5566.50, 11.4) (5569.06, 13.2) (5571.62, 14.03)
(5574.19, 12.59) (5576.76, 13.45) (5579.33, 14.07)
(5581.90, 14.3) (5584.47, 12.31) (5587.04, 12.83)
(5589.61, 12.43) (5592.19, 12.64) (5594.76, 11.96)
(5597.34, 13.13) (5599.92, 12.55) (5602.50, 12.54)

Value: 2.2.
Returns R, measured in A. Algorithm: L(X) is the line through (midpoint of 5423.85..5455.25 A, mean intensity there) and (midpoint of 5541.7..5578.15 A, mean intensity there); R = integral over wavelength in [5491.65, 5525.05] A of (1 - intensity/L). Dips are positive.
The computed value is 0.8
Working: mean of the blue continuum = 12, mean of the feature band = 12.3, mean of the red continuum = 13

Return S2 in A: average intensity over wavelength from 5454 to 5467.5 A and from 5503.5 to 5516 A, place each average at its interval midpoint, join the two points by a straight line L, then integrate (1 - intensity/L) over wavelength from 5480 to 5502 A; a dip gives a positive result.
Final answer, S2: -2.2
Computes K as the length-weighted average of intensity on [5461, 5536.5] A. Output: 12.5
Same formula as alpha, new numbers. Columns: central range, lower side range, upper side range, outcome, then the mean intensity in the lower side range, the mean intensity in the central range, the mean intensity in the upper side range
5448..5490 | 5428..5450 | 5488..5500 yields -1.53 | 11.6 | 12.8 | 13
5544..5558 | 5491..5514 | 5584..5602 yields -1.05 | 12.1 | 13.3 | 12.6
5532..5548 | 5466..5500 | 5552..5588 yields 0.72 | 13.2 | 12.5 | 13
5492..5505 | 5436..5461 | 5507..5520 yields -1.54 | 12.7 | 13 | 11.3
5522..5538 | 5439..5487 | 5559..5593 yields 1.01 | 12.9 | 12.1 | 13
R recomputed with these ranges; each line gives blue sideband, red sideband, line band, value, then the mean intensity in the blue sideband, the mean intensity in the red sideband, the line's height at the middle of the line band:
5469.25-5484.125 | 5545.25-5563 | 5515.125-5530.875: 0.9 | 13.4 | 13.2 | 13.3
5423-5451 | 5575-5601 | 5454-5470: -0.2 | 11.8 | 13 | 12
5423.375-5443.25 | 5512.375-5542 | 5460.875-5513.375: -2.5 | 11.5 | 12.4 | 12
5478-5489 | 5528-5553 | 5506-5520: 1.3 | 12.3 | 12.6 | 12.5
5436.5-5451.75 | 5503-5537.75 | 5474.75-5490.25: -0.5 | 13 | 11.9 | 12.4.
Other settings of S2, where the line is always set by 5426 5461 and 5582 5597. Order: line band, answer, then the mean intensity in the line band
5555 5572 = -0.3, 12.7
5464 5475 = -1.3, 13.5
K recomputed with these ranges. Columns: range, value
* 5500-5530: 11.8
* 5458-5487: 12.9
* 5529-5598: 12.8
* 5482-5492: 12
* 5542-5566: 12.9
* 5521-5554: 12.6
